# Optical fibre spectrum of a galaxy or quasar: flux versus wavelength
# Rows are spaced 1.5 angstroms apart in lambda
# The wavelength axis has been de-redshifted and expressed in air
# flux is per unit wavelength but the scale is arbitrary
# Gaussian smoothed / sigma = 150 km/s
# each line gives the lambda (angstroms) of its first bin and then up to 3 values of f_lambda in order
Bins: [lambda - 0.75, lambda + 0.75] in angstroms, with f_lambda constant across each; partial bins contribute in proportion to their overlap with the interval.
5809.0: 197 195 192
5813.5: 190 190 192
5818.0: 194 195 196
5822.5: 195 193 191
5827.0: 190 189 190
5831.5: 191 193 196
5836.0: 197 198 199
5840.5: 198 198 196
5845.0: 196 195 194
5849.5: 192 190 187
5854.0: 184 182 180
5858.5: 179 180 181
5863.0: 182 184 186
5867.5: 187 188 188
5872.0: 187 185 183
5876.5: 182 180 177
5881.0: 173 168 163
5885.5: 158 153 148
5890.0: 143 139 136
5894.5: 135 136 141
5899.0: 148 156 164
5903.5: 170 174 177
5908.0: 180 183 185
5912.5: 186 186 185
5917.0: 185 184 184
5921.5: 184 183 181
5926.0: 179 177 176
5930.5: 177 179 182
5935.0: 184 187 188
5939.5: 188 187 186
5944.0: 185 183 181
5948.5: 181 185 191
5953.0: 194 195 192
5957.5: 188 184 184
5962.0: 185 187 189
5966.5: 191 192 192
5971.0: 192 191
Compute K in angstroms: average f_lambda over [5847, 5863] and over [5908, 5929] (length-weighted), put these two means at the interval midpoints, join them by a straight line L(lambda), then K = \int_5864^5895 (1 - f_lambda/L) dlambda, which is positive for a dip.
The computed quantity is 2.6 angstroms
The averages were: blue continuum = 185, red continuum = 183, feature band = 169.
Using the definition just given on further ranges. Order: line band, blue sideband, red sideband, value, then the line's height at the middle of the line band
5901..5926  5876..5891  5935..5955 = -0.8 angstroms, 175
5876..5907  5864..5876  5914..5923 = 4.6 angstroms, 185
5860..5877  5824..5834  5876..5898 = -1.8 angstroms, 167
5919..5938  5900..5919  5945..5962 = 0.1 angstroms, 182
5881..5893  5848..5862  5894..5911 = 1.1 angstroms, 169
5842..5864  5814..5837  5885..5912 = -1.0 angstroms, 179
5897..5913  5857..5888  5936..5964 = 1.1 angstroms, 182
